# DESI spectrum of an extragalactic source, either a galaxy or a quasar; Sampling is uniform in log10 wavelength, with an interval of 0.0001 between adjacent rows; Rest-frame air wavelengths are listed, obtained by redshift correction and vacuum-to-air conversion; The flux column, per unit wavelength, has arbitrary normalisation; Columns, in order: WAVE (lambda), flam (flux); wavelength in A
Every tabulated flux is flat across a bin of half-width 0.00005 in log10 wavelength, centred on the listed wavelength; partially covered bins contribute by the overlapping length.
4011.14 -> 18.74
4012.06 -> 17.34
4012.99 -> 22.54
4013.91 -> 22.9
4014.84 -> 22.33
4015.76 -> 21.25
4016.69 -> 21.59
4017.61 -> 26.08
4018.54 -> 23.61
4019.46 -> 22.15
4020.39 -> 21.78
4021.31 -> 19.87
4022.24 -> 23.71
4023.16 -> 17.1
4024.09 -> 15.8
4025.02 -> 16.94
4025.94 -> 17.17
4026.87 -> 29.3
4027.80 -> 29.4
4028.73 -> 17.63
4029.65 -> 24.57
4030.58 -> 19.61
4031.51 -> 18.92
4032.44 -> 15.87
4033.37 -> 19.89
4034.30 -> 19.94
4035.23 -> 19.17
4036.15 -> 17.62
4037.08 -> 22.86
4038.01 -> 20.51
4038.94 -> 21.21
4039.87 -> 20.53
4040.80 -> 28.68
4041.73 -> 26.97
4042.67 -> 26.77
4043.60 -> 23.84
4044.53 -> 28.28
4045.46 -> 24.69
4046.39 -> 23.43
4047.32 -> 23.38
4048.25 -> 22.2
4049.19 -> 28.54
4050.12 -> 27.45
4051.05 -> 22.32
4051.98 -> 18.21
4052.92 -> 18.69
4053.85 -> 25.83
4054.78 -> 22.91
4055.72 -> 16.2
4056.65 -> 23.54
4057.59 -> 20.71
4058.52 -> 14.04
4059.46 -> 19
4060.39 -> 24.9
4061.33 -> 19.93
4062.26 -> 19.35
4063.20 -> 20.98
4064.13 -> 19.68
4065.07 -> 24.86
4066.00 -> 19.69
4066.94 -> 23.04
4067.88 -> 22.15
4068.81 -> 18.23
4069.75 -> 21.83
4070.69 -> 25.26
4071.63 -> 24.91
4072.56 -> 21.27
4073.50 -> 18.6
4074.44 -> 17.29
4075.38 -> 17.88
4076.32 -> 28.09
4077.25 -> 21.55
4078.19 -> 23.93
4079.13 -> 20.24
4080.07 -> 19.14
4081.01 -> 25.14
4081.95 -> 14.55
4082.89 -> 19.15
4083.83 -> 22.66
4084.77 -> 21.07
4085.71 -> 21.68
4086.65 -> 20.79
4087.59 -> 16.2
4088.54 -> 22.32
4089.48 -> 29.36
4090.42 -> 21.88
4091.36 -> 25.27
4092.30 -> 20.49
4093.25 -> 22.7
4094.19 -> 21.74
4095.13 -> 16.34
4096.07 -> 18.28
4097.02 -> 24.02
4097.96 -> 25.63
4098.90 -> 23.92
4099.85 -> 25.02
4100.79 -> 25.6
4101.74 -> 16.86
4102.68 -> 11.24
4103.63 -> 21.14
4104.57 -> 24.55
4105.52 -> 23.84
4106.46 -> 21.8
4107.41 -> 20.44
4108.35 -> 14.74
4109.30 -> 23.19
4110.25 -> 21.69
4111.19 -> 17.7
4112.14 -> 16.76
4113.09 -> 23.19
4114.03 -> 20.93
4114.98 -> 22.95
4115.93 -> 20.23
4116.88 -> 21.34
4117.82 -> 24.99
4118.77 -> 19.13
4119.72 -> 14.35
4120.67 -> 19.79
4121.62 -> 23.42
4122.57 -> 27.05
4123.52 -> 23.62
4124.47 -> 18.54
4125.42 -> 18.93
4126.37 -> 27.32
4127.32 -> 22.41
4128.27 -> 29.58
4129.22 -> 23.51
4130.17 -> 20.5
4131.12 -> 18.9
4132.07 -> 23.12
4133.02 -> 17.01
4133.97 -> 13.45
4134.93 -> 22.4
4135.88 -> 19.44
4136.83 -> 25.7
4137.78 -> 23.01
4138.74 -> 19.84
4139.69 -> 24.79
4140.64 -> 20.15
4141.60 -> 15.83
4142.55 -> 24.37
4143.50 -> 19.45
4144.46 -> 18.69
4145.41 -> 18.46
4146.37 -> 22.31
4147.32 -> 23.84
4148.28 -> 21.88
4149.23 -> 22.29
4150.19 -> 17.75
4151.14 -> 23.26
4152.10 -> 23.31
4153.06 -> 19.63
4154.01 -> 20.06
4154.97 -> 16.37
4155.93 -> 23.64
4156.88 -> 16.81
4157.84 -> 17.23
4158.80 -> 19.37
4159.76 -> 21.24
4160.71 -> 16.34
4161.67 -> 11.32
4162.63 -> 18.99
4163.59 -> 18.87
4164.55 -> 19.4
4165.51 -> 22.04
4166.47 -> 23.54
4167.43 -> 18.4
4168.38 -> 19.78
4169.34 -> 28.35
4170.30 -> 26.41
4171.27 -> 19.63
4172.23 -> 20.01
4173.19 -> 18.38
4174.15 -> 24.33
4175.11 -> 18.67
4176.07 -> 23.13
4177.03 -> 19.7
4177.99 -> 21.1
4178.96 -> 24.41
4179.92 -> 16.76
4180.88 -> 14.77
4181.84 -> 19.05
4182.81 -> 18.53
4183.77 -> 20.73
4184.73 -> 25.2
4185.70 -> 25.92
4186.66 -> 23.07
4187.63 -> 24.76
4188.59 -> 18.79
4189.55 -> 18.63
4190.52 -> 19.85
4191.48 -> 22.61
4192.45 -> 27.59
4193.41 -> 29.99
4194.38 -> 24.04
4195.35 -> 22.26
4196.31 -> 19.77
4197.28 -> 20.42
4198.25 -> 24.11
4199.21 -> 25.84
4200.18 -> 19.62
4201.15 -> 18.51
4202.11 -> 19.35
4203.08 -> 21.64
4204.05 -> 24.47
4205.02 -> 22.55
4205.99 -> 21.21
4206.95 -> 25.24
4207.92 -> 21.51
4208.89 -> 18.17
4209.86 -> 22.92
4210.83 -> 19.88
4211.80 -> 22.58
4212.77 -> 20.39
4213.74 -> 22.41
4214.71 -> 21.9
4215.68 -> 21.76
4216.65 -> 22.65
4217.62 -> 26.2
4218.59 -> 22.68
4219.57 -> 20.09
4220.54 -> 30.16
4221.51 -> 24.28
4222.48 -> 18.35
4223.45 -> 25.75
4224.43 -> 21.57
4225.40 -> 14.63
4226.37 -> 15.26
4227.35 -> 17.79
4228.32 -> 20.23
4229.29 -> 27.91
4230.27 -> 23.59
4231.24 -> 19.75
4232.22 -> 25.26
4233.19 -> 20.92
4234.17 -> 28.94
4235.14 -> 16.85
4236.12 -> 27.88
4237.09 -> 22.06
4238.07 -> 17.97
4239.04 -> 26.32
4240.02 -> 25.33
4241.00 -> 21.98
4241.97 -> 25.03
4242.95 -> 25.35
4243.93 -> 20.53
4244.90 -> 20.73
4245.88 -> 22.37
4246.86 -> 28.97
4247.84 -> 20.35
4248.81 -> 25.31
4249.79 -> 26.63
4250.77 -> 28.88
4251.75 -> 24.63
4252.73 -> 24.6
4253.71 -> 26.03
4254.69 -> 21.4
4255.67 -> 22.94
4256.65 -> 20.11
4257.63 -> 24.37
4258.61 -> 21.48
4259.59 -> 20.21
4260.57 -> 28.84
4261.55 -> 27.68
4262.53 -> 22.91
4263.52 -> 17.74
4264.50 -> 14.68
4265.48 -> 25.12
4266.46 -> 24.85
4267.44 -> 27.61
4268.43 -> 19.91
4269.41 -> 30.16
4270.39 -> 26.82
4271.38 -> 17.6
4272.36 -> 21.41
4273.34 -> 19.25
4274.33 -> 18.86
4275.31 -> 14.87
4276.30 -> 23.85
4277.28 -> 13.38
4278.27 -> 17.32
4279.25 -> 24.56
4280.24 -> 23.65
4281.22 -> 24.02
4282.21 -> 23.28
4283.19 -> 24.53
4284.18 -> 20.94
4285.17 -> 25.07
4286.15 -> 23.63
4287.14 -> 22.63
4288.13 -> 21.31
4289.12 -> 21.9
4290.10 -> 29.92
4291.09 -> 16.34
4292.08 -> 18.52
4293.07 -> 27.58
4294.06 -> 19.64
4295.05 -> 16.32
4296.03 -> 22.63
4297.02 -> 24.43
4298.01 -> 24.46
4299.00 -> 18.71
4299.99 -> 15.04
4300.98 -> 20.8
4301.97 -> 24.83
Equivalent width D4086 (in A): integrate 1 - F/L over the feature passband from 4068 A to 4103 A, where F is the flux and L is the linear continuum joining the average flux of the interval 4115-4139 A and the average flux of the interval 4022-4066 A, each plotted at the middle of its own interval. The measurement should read 0.4 A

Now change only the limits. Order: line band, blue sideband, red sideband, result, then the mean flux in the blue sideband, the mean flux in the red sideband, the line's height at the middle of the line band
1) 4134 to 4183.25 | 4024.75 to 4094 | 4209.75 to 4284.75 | 4.1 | 21.8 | 22.6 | 22.2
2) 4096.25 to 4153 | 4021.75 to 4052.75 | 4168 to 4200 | 1.9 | 22.2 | 22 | 22.1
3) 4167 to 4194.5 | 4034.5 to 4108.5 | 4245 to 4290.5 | 0.8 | 21.8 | 22.9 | 22.4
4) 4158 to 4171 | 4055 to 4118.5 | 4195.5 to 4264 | 1.0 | 21.2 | 22.7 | 22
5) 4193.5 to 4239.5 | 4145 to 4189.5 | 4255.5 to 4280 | -2.0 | 20.6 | 21.9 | 21.2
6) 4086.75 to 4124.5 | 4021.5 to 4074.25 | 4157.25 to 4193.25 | -0.1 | 21.7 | 20.8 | 21.3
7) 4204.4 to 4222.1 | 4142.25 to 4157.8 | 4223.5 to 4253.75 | -0.2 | 20.6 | 23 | 22.3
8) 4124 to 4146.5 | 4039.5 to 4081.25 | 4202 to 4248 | 1.2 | 22.3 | 22.4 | 22.3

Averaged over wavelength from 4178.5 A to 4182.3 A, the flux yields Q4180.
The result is 18.8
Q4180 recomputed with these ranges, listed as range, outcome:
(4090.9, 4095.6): 21.3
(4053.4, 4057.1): 22.1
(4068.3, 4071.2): 21.8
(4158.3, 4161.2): 19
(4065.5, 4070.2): 21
